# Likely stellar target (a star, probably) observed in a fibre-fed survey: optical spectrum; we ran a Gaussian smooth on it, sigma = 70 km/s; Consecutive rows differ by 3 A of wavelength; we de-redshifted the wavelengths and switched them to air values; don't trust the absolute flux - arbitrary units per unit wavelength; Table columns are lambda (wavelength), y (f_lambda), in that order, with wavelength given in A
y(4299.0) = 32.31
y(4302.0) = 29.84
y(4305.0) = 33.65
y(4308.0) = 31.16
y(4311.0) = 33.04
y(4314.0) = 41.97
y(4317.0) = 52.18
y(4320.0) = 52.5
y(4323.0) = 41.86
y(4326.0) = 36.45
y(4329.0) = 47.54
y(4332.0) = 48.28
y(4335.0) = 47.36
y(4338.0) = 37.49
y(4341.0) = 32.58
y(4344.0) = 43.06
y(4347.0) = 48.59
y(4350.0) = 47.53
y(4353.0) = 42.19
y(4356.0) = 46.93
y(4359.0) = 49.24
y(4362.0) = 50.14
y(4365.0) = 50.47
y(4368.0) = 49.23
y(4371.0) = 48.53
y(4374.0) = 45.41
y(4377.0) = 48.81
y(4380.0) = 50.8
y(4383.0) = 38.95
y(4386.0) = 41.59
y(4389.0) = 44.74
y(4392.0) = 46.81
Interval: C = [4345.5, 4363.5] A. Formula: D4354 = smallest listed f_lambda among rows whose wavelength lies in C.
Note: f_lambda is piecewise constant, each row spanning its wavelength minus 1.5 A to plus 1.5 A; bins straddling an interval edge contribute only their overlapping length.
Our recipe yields 42.19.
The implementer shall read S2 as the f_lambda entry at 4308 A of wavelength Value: 31.16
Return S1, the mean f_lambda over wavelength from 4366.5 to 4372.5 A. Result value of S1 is 48.9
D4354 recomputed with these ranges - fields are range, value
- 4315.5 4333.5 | 36.45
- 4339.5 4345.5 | 32.58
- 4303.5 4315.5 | 31.16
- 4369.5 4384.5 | 38.95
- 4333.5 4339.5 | 37.49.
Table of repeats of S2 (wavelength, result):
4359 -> 49.24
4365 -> 50.47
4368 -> 49.23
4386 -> 41.59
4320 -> 52.5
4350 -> 47.53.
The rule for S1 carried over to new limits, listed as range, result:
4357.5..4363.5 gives 49.7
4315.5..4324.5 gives 48.8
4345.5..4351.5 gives 48.1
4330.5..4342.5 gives 41.4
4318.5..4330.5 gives 44.6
